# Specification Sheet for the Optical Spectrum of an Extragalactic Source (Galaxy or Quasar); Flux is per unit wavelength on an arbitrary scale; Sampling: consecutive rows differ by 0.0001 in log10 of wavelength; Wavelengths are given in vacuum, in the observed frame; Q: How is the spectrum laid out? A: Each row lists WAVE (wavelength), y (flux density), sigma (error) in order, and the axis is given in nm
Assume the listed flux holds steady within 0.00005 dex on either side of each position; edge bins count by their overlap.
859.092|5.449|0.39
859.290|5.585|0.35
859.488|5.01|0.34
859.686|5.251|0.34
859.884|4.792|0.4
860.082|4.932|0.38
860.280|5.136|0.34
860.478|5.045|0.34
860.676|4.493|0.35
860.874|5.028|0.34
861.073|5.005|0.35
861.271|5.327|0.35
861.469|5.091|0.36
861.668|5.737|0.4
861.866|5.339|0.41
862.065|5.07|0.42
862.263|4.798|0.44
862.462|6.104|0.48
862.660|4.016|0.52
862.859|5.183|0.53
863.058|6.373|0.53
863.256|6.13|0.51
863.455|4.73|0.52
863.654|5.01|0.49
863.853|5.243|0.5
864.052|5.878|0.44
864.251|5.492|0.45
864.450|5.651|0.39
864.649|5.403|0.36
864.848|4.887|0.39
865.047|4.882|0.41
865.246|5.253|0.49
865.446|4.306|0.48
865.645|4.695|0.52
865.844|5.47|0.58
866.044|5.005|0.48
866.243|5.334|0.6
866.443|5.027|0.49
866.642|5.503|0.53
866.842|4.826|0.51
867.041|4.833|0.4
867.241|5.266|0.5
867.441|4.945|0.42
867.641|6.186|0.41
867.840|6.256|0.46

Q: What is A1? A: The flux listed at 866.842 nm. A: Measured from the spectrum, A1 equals 4.826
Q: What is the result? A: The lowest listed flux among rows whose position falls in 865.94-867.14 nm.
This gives 4.826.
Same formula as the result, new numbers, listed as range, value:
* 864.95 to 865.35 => 4.882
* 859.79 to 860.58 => 4.792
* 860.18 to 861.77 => 4.493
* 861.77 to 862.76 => 4.016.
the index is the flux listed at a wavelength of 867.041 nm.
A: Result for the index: 4.833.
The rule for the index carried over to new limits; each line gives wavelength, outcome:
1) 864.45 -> 5.651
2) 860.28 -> 5.136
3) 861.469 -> 5.091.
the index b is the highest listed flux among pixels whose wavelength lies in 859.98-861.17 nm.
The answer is 5.136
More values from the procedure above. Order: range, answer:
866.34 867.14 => 5.503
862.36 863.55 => 6.373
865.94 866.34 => 5.334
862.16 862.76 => 6.104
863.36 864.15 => 5.878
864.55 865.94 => 5.47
